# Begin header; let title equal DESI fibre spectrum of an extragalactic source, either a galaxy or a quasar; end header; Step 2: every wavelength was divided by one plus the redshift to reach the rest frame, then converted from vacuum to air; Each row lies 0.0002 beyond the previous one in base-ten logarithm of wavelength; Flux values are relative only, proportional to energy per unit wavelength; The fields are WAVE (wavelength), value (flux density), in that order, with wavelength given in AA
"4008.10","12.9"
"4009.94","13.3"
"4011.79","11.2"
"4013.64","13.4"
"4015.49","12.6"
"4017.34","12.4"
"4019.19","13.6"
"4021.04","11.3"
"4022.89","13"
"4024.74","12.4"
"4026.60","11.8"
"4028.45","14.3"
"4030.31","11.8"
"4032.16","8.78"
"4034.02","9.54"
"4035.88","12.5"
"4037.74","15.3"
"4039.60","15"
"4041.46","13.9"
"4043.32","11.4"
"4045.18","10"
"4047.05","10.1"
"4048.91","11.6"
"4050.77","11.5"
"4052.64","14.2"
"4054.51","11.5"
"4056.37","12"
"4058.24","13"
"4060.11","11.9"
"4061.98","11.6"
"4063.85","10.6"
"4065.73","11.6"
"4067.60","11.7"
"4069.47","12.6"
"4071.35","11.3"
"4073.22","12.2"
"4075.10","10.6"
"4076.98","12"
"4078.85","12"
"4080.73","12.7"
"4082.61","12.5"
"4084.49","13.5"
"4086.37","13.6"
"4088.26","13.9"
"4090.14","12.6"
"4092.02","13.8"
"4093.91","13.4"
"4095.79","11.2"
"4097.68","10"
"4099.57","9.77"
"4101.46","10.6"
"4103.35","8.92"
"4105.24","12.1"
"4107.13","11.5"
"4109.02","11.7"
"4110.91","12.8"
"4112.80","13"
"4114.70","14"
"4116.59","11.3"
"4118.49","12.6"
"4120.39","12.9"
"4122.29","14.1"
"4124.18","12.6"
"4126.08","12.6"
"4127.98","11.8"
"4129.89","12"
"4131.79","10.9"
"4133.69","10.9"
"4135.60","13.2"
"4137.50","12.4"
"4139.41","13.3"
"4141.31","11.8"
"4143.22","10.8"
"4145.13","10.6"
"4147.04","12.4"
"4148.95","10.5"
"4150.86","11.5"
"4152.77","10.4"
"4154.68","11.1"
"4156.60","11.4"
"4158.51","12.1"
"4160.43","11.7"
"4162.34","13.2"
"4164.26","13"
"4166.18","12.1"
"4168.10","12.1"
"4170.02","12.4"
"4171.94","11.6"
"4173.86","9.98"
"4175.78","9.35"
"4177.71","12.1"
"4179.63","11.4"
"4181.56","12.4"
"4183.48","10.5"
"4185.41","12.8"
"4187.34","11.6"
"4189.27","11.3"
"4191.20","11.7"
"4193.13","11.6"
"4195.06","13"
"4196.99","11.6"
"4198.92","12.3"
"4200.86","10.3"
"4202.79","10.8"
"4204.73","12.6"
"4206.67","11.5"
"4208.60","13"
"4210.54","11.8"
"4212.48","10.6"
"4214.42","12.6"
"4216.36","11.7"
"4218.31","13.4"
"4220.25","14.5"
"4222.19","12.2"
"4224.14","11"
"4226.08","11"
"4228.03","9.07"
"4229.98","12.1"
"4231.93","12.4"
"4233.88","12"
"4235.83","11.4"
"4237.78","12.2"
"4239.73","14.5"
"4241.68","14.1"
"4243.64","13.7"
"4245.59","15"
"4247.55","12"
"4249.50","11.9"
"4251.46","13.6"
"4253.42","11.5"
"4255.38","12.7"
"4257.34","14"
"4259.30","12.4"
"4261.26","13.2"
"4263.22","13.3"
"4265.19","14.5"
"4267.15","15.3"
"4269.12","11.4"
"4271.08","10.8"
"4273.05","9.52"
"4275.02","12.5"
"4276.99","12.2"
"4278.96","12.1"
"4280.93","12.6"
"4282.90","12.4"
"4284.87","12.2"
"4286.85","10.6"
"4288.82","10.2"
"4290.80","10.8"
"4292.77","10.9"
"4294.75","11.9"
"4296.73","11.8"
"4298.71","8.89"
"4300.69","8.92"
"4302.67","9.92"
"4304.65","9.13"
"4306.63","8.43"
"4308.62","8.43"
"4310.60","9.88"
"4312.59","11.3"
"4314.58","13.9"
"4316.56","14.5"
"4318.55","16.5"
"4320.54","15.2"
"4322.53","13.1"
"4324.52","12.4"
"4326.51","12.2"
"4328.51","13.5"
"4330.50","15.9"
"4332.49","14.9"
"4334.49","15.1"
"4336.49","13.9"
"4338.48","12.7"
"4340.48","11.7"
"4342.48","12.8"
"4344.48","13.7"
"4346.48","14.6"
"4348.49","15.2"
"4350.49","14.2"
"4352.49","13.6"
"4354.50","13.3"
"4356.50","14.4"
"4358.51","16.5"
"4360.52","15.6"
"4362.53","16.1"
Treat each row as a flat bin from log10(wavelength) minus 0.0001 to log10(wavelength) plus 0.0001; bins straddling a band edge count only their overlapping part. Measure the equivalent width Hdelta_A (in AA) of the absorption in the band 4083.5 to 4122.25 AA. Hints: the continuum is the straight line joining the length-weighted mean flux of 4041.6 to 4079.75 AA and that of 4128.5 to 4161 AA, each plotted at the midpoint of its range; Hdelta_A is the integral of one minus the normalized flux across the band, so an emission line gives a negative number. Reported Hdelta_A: -1.8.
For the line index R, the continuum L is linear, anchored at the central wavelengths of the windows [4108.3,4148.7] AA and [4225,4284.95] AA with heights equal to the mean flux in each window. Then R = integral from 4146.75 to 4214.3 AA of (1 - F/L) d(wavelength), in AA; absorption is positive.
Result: 3.8 AA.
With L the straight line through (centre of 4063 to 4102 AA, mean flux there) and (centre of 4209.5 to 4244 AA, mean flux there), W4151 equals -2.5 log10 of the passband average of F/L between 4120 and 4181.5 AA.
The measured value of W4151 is 0.03 mag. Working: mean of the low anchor 12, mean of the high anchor 12.2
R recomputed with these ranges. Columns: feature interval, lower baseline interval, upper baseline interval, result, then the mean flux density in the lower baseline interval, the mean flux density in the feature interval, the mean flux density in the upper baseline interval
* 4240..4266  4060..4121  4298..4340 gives -2.1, 12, 13.2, 12.3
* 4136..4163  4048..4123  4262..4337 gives 1.0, 12.1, 11.7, 12.1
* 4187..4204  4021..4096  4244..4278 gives 1.3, 12.2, 11.6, 12.7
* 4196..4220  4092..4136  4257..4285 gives 0.7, 11.9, 11.9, 12.5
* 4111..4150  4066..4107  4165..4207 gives -1.3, 11.9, 12.2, 11.6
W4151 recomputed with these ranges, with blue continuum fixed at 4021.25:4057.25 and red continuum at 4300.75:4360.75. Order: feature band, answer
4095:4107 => 0.176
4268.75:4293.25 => 0.137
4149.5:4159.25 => 0.116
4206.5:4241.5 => 0.056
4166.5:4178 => 0.121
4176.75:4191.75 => 0.080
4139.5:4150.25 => 0.099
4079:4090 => -0.070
